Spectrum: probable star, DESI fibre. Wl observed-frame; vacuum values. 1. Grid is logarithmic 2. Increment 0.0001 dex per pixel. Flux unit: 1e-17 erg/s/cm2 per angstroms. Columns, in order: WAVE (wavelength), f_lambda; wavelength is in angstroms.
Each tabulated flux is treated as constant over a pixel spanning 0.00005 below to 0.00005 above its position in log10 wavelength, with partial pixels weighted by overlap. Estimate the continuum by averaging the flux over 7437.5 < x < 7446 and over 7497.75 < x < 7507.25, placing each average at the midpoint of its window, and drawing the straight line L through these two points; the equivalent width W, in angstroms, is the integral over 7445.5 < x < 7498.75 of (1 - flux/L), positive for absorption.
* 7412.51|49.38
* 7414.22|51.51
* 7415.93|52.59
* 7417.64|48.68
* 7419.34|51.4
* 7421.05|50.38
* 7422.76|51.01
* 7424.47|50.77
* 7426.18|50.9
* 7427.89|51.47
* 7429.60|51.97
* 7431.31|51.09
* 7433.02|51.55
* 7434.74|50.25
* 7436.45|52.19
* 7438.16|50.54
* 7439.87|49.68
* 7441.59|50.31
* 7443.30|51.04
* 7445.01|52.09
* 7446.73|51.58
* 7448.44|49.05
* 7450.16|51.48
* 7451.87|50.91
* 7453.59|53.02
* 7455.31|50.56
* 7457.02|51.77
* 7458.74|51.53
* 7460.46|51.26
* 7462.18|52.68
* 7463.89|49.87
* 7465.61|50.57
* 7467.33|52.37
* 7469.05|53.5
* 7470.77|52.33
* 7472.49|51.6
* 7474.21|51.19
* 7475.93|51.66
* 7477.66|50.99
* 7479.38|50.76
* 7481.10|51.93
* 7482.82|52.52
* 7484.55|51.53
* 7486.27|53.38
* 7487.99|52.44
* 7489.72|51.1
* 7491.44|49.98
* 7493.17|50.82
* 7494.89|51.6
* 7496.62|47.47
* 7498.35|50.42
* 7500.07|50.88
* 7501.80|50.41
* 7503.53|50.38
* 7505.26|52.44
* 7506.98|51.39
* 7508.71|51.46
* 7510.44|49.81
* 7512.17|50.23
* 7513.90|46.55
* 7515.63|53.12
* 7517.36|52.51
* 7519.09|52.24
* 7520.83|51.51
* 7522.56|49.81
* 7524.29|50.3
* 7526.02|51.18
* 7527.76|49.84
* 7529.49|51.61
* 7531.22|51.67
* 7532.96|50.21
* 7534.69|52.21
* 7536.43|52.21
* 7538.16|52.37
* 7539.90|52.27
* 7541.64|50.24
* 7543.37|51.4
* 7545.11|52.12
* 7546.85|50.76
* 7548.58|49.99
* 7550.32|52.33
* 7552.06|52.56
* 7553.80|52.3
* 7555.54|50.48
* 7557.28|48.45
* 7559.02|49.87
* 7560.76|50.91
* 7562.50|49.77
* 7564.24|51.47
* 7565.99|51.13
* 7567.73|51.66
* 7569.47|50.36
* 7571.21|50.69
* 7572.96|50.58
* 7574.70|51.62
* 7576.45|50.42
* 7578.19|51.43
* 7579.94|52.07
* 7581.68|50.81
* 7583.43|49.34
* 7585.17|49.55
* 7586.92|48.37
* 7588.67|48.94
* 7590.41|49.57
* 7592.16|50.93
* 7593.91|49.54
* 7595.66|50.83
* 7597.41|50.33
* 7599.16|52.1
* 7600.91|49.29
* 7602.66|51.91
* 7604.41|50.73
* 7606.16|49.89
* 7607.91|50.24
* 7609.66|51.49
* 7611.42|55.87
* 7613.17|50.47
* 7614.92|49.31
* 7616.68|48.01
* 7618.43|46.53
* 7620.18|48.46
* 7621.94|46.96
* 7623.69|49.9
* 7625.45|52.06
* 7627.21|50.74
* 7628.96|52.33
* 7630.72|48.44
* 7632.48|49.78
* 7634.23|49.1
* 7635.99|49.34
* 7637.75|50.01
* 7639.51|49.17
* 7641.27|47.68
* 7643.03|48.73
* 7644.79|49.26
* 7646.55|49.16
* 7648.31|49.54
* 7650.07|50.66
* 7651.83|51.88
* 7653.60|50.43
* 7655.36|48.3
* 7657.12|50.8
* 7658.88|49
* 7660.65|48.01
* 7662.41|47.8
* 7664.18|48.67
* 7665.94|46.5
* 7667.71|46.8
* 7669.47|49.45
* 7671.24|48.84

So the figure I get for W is -0.51 angstroms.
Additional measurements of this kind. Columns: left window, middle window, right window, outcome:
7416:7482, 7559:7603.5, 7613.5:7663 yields -0.54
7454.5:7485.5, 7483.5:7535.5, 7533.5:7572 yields 0.44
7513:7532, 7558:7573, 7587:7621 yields -0.05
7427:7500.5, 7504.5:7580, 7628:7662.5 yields -0.82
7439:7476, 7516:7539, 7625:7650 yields -0.31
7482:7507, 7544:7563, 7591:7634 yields -0.08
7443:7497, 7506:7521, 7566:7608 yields 0.03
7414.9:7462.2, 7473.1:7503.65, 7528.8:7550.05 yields 0.10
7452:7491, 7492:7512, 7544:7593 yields 0.30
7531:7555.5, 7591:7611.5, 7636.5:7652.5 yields -0.20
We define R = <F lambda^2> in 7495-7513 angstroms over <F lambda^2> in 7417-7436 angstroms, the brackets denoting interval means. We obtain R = 1.01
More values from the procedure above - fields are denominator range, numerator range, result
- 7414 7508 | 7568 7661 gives 1.02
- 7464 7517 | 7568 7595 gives 1.01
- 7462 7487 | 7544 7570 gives 1.01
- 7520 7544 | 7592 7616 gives 1.01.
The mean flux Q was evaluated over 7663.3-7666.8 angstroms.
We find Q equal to 47.7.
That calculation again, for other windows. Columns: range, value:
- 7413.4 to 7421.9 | 50.9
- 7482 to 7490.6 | 52.2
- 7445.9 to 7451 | 50.7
